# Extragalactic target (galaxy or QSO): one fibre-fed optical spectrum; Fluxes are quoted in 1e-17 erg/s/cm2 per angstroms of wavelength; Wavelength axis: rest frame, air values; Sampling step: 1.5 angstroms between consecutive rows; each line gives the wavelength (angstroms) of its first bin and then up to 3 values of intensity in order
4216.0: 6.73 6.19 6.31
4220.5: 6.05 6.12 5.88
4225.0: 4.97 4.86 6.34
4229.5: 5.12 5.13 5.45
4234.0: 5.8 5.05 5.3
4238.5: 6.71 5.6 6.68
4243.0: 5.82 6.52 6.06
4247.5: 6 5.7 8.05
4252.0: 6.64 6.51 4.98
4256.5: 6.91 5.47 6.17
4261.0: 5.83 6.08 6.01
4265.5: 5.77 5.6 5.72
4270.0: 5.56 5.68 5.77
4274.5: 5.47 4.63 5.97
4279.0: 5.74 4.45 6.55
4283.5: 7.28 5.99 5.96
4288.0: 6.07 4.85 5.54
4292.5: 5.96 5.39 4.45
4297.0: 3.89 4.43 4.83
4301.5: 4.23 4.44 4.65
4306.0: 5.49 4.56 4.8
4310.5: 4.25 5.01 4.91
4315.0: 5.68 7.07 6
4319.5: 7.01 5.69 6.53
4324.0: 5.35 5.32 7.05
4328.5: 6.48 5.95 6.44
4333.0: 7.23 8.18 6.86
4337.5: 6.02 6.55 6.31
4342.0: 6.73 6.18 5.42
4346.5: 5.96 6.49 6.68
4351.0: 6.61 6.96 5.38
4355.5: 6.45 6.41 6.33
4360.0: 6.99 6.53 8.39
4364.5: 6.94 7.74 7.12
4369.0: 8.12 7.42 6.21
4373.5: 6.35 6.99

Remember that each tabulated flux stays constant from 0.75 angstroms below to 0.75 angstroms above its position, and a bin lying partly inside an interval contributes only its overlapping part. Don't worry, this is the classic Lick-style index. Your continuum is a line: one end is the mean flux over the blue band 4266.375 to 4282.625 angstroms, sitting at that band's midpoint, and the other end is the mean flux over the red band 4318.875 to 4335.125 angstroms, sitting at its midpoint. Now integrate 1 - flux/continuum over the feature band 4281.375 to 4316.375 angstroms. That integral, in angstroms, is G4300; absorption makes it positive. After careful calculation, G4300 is 4.4 angstroms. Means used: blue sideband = 5.55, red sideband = 6.46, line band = 5.21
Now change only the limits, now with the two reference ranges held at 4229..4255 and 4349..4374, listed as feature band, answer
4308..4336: 2.2 angstroms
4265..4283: 1.8 angstroms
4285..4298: 2.2 angstroms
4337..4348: 0.9 angstroms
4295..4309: 4.1 angstroms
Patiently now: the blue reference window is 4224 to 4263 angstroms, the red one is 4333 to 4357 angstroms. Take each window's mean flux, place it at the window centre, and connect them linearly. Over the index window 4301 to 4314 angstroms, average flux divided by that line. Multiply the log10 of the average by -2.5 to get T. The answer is 0.310 mag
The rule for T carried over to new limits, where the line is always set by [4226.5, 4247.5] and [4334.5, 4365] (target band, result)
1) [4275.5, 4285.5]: 0.047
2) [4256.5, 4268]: 0.008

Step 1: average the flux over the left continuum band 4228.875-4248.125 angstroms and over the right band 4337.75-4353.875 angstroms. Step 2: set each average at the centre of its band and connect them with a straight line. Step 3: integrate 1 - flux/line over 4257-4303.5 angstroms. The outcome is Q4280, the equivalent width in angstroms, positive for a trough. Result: 3.9 angstroms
